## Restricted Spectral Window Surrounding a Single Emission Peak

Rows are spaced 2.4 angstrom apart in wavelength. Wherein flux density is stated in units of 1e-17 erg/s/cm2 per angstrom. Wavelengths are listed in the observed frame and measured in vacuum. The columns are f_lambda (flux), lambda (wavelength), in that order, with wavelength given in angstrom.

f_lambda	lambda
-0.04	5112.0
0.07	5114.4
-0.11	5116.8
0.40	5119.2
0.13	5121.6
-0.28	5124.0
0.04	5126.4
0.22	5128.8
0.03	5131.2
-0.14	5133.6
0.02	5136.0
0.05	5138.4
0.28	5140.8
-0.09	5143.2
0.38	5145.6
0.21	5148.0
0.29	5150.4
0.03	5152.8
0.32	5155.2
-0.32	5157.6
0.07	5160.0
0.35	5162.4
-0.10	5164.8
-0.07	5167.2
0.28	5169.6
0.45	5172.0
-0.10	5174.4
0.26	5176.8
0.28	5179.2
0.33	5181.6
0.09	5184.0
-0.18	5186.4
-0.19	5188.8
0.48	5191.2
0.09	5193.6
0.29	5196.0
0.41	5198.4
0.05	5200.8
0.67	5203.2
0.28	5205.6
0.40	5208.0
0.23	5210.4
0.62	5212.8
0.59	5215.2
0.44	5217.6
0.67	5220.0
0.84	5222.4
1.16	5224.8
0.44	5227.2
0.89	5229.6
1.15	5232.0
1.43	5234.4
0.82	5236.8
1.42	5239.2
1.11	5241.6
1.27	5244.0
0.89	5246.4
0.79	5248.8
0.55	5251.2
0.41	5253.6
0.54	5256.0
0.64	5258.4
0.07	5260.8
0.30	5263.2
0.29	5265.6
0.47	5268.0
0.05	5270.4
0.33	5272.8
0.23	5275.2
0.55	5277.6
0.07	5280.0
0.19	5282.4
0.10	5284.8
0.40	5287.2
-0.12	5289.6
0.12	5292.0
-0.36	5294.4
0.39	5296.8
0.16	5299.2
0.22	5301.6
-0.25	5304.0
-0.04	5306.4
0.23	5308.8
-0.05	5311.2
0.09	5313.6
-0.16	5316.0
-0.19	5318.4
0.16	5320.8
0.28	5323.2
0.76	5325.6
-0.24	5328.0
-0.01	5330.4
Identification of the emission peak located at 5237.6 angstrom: C IV 1549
